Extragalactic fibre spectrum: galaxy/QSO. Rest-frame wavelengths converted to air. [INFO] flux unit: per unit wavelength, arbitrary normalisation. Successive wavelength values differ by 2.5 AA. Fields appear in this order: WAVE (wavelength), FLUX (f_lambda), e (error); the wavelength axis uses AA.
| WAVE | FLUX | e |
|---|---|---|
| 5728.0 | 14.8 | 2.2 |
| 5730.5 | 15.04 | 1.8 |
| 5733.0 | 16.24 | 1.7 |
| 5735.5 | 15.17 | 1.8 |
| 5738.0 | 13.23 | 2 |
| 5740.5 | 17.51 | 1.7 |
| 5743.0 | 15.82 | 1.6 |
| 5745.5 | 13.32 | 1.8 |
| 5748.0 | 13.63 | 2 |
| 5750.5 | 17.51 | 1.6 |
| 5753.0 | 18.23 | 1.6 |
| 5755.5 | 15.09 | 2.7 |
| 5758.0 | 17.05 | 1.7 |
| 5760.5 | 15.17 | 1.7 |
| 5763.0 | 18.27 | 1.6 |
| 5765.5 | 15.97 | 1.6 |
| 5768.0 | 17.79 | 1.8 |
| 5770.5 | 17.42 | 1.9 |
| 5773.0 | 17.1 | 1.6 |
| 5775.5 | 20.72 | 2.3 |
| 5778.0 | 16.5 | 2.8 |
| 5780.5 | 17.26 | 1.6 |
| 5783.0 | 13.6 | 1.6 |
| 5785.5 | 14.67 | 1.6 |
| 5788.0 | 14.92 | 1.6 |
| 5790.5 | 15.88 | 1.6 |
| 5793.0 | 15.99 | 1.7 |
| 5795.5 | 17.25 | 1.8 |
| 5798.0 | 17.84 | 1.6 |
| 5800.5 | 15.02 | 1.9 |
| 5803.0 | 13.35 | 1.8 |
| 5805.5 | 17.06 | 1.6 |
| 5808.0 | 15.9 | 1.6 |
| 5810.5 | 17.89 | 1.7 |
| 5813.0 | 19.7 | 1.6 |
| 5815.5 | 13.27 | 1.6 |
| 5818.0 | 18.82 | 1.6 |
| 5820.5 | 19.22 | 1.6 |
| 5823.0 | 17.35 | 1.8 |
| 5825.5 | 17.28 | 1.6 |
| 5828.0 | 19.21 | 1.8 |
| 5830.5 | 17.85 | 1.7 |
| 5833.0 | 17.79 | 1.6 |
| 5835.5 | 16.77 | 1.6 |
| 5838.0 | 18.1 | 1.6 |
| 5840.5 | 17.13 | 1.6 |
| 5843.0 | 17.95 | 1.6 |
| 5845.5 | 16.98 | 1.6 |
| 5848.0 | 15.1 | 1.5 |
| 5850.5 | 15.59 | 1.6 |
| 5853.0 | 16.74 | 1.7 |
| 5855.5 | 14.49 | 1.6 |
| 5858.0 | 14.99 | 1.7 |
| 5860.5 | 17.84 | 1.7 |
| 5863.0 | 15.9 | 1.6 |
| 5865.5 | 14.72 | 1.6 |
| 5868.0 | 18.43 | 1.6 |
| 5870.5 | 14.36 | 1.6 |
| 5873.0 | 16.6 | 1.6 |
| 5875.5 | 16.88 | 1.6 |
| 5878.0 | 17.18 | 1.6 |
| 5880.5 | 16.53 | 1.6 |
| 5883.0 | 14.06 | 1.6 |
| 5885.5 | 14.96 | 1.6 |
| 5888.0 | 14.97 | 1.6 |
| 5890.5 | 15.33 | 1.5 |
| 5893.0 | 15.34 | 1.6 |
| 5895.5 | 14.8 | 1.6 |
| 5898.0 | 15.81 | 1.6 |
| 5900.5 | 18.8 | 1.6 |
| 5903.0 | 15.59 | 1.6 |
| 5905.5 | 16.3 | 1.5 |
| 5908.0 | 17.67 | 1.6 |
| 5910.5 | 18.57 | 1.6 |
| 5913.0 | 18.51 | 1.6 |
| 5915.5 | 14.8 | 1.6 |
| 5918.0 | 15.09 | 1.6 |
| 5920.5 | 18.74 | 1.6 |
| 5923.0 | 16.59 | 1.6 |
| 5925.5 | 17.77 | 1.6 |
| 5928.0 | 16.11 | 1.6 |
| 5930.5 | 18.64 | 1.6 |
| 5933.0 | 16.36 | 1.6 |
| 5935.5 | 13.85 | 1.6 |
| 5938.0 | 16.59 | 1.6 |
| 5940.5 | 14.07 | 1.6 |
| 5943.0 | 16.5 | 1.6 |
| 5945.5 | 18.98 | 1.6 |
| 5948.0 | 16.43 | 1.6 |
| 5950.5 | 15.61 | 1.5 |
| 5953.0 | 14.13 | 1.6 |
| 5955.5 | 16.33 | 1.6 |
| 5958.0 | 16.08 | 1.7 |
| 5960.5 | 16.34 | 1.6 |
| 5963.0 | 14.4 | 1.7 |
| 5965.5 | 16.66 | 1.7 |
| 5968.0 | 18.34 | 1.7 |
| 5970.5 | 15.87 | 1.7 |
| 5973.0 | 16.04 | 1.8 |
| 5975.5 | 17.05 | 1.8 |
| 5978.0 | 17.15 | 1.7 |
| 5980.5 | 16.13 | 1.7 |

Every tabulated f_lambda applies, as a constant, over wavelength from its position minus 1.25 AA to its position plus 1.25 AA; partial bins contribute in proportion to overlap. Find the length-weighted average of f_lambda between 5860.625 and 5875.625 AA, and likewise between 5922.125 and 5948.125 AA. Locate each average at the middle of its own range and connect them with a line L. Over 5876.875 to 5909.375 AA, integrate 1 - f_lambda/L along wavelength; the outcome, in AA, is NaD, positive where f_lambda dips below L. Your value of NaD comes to 0.8 AA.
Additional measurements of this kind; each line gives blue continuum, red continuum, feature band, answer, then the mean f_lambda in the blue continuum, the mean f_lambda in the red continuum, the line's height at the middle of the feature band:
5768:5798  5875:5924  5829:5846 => -1.1 AA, 16.6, 16.3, 16.5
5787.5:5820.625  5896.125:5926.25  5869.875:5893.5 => 1.7 AA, 16.5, 17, 16.8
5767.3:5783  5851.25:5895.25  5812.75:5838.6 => -1.7 AA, 17.5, 15.8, 16.6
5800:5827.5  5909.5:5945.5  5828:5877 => 0.6 AA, 16.9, 16.7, 16.8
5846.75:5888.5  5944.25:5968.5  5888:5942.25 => -1.1 AA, 15.9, 16.3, 16.1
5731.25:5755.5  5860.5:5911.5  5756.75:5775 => -1.7 AA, 15.6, 16.2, 15.7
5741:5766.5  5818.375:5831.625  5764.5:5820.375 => 2.0 AA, 16.1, 18.2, 17.2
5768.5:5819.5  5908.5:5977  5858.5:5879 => 0.1 AA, 16.5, 16.5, 16.5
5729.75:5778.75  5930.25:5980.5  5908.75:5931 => -1.3 AA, 16.4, 16.2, 16.2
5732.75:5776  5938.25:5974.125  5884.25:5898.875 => 0.9 AA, 16.3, 16.1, 16.2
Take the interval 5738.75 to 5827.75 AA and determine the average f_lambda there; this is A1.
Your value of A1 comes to 16.6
